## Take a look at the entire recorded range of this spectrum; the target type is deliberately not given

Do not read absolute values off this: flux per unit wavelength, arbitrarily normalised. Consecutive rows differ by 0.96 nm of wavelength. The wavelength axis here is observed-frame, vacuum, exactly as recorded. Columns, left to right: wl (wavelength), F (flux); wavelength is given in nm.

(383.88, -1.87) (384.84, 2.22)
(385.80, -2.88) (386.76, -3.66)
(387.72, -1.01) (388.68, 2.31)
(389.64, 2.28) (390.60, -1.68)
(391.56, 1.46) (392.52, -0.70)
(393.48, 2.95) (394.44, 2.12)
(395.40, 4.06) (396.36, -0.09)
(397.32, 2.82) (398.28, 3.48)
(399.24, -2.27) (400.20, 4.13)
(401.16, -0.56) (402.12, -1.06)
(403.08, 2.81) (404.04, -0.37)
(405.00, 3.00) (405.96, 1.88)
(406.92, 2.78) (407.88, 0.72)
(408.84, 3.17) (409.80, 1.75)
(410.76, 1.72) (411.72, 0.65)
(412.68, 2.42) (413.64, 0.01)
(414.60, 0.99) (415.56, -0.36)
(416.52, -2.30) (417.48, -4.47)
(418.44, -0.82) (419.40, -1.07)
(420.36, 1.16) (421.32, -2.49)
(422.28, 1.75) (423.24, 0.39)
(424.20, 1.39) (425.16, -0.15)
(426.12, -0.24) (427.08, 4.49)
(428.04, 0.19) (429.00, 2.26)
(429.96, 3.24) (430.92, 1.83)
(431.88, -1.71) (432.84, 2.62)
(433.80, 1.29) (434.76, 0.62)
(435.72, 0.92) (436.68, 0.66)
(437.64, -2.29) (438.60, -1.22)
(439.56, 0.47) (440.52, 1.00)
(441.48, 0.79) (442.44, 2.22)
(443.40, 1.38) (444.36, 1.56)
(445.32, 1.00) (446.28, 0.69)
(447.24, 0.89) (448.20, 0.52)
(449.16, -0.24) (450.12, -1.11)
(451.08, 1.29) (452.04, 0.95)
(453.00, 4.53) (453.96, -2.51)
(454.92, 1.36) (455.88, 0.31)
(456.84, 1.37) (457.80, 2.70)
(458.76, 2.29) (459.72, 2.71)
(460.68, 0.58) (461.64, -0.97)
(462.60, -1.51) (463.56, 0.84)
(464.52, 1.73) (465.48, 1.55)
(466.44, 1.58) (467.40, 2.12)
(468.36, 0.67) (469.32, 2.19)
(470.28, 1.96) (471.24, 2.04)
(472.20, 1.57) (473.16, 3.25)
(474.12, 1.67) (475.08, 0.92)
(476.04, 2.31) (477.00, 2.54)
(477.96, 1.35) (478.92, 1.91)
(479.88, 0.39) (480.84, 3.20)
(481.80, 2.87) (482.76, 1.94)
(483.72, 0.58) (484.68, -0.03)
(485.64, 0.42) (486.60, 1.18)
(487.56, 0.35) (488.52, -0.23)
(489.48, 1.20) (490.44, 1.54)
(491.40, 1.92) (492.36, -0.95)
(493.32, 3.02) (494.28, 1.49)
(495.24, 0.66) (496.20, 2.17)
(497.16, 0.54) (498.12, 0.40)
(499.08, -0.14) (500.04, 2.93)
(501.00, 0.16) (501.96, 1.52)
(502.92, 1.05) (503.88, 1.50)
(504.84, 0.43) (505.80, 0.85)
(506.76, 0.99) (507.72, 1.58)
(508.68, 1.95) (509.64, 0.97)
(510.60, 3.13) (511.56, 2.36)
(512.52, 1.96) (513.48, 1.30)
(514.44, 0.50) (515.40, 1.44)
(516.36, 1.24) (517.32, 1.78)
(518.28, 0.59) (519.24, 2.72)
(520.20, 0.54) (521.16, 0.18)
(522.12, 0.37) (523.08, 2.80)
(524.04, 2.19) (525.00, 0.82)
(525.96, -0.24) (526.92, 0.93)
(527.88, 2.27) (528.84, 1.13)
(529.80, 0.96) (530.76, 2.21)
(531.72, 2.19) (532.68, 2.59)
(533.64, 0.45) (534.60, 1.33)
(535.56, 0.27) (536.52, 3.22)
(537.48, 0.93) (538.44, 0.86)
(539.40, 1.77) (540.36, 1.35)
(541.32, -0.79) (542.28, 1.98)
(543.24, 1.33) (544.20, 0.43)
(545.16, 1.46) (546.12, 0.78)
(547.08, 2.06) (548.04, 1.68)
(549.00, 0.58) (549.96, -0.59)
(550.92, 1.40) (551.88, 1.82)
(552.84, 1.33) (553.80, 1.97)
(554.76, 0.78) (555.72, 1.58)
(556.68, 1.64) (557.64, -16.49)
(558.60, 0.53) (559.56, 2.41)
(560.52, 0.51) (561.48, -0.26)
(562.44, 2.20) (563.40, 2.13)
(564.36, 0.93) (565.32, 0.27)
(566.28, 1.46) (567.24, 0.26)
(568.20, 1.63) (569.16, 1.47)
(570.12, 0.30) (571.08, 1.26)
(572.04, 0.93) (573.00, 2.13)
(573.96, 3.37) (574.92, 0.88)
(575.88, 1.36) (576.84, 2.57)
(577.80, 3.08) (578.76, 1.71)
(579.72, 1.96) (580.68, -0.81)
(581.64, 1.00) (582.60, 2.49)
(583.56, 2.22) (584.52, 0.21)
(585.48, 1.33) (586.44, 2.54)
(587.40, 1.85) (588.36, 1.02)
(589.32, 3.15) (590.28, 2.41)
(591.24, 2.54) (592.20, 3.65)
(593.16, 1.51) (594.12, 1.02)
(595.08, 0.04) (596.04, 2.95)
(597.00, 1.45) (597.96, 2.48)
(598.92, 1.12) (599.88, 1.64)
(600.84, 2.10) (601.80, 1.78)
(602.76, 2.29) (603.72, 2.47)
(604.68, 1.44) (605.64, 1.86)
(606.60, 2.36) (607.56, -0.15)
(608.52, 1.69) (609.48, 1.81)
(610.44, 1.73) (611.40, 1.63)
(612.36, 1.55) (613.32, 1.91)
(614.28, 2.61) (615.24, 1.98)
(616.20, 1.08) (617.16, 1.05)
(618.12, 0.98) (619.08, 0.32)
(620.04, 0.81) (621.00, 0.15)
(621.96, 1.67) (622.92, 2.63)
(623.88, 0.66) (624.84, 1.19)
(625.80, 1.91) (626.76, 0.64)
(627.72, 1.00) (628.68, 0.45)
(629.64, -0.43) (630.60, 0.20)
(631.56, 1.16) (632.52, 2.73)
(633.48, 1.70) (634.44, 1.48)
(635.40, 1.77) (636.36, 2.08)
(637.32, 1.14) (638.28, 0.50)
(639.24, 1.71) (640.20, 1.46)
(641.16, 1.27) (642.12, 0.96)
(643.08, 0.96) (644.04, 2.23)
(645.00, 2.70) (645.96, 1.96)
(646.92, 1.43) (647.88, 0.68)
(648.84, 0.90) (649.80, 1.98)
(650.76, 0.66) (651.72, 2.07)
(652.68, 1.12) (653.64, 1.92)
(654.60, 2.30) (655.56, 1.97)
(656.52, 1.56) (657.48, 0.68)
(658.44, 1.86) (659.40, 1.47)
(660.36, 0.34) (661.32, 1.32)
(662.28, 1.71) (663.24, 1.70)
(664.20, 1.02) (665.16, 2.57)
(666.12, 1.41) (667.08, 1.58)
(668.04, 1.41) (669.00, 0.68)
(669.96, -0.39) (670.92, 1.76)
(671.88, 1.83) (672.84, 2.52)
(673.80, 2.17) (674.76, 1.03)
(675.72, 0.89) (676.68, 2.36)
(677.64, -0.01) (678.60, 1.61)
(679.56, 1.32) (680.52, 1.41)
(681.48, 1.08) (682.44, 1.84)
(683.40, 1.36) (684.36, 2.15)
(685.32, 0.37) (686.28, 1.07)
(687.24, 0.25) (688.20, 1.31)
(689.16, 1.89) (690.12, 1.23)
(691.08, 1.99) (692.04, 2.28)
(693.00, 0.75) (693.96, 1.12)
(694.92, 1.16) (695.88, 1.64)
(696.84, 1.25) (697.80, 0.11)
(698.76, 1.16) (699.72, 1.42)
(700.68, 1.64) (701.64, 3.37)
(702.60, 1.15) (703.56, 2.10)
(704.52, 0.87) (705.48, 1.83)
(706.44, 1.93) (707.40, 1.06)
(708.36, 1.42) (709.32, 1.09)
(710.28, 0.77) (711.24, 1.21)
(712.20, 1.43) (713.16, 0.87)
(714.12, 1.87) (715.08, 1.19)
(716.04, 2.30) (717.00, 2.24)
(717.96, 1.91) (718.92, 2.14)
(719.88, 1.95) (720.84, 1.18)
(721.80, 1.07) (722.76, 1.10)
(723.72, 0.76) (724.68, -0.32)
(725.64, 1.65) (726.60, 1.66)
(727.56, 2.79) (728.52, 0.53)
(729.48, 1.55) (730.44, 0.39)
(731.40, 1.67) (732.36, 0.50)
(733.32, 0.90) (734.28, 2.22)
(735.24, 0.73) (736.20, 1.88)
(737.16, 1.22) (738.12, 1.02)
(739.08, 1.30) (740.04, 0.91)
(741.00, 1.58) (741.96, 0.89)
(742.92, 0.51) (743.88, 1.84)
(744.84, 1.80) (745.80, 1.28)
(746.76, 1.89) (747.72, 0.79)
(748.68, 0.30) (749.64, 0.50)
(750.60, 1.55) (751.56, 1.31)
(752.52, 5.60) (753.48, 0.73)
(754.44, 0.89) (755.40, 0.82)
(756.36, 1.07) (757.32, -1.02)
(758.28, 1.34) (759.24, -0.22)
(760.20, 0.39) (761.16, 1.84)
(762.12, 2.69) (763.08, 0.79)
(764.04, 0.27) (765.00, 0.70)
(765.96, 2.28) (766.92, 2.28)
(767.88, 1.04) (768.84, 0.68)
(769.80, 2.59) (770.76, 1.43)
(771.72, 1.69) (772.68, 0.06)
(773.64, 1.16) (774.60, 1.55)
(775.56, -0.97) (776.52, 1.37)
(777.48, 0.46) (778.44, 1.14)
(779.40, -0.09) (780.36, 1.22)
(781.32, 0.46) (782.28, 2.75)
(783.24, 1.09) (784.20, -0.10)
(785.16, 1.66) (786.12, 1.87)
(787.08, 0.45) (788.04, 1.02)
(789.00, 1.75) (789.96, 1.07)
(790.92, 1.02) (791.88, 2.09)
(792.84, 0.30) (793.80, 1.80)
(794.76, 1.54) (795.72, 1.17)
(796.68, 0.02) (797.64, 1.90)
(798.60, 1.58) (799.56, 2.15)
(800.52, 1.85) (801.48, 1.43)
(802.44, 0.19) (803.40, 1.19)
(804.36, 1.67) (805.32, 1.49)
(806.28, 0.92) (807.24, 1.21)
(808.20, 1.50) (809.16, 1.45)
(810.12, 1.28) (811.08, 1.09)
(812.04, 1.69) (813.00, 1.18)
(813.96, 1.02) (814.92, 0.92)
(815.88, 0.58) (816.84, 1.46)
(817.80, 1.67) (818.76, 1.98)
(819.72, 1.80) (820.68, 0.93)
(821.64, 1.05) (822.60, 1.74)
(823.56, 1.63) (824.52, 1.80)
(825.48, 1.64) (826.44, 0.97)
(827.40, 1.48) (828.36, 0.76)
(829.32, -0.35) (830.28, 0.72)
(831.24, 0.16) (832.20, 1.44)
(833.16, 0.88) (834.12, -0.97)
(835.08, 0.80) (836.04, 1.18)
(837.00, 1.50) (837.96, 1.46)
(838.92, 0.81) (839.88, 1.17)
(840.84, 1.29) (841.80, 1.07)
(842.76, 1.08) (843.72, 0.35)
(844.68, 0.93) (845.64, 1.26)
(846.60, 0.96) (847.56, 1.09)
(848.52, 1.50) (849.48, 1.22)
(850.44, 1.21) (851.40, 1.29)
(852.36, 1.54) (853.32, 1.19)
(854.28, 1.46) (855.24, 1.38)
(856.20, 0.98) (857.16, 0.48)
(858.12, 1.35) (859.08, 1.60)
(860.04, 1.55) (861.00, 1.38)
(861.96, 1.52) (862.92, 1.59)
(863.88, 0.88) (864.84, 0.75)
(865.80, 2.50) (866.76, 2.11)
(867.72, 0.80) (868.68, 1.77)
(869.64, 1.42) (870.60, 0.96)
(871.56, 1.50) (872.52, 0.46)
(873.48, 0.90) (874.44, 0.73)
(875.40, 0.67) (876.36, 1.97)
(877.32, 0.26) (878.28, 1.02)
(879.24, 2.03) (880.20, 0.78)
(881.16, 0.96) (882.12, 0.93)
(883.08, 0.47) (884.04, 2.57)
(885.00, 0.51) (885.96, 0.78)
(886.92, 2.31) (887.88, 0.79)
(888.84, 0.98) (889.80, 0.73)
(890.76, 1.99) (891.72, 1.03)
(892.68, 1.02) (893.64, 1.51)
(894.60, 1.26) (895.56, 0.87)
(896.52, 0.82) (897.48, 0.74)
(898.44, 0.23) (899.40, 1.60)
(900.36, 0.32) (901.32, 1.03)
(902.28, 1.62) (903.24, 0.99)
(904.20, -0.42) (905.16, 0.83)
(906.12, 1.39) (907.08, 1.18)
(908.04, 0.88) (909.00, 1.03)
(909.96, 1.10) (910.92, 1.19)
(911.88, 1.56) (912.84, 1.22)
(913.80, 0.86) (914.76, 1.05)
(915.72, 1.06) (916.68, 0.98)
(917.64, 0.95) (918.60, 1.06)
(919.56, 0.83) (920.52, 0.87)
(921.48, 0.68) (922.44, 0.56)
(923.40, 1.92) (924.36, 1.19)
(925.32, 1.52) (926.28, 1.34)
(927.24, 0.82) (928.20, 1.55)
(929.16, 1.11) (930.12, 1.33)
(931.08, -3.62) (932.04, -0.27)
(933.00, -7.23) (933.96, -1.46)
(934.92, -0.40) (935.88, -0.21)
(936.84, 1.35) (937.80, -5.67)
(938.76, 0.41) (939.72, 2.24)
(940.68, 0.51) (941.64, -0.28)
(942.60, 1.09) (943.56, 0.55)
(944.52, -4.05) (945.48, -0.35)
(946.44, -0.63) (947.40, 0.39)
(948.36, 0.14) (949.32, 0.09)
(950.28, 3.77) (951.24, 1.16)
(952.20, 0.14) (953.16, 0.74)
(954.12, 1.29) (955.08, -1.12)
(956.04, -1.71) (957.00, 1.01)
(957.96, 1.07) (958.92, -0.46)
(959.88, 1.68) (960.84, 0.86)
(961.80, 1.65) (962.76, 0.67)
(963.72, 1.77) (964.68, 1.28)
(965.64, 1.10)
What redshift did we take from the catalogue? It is 0.15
